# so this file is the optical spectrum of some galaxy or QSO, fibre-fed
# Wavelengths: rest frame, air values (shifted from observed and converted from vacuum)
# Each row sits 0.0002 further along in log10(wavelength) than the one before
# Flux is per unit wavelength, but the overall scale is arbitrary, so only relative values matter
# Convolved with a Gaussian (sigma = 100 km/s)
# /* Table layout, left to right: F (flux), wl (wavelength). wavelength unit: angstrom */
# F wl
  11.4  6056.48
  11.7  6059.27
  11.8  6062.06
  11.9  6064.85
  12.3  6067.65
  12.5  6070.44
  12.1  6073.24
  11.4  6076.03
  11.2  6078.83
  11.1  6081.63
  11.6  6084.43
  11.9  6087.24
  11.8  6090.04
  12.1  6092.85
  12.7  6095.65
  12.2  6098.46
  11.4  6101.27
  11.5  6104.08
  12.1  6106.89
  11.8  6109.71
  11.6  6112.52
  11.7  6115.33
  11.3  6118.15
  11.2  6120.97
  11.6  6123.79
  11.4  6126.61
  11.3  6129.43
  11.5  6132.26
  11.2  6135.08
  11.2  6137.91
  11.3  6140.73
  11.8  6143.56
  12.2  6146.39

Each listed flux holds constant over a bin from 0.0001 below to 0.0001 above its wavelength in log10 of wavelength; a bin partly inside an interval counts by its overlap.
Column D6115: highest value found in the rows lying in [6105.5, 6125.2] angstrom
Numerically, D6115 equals 12.1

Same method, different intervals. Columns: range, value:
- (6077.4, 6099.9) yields 12.7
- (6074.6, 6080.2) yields 11.4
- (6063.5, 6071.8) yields 12.5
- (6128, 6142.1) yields 11.5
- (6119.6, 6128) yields 11.6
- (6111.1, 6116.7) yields 11.7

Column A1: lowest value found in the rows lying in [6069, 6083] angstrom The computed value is 11.1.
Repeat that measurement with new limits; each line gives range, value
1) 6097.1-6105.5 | 11.4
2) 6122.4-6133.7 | 11.3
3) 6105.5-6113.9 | 11.6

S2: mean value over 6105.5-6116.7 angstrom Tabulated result 11.8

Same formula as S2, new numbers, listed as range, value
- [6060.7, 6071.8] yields 12.1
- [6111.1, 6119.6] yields 11.5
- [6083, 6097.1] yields 12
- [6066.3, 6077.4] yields 12.1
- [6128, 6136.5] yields 11.3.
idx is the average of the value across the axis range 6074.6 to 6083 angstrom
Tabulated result 11.2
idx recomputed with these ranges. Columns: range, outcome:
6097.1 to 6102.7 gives 11.8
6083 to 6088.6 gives 11.7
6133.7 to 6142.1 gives 11.2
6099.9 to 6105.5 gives 11.5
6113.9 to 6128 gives 11.4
